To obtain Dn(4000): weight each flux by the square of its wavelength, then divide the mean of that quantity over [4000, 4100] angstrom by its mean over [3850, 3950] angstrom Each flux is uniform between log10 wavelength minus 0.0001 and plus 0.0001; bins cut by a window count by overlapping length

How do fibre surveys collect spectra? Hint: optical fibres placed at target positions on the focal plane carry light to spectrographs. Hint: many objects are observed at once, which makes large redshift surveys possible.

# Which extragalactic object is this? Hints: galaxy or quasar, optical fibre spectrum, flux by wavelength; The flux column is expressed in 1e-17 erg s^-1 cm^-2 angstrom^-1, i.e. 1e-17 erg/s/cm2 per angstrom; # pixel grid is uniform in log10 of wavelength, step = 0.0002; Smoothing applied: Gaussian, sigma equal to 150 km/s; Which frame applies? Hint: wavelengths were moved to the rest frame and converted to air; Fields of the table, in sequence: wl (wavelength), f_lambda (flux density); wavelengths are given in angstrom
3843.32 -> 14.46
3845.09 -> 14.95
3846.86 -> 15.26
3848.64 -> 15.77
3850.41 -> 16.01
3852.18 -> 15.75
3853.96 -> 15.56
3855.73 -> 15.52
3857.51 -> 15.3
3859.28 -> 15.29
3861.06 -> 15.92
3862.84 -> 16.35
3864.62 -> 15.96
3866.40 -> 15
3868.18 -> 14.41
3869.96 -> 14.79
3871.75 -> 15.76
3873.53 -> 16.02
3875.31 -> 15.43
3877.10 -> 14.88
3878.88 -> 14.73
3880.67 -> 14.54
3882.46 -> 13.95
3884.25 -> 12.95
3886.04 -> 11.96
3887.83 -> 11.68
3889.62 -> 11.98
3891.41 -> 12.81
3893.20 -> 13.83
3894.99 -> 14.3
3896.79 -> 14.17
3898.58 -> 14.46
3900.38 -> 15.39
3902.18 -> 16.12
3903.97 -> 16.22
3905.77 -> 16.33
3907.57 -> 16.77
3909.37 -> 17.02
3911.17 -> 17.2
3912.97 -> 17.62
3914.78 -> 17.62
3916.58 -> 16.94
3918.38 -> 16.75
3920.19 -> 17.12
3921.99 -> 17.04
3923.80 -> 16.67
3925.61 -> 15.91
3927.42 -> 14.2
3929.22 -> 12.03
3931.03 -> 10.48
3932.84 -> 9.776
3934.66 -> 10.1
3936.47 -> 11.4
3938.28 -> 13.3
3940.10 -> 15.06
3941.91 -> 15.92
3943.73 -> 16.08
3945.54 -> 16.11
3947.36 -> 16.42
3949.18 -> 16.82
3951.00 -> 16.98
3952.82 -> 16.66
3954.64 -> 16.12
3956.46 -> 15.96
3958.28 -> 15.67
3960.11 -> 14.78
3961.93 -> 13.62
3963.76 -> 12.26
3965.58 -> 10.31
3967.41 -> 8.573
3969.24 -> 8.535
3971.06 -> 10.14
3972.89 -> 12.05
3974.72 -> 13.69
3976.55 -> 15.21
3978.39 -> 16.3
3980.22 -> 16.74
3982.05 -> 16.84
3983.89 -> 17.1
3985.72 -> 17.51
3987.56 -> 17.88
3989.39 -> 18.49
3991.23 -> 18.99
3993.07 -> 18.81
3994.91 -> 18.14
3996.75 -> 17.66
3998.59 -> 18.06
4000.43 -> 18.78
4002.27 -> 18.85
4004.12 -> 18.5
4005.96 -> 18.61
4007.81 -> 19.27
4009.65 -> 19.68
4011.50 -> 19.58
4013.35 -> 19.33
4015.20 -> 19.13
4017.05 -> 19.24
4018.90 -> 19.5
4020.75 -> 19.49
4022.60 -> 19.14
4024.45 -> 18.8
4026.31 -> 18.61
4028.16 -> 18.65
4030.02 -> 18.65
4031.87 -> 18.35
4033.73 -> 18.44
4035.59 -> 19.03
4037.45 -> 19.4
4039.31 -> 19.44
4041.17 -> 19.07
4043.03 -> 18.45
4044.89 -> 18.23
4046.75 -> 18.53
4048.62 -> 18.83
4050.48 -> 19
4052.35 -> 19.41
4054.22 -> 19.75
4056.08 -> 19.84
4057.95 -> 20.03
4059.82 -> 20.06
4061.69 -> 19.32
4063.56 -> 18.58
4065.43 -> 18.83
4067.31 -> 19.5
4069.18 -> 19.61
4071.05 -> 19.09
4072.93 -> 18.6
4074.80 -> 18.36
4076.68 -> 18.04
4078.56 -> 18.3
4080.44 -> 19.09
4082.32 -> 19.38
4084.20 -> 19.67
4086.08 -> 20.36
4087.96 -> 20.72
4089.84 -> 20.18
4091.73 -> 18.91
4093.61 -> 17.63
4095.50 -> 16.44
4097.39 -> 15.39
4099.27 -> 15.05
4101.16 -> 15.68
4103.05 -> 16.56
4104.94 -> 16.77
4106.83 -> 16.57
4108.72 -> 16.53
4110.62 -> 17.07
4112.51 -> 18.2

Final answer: 1.4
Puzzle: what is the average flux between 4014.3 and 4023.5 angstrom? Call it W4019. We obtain 19.3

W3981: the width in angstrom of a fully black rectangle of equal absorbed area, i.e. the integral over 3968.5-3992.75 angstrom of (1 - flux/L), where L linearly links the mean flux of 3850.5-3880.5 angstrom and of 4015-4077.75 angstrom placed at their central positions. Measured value 3.1 angstrom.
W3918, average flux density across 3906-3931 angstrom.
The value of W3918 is 16.2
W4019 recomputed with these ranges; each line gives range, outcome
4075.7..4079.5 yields 18.1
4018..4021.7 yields 19.5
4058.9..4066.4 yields 19.2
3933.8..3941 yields 12.5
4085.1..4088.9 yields 20.6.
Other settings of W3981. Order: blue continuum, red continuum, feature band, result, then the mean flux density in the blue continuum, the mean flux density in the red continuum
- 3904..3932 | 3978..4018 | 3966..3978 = 4.13 angstrom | 16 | 18.4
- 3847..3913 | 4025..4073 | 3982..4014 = -1.14 angstrom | 15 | 19.1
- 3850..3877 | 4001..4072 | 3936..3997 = 8.55 angstrom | 15.5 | 19.1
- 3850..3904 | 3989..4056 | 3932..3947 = 2.66 angstrom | 14.7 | 18.9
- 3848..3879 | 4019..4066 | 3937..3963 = 2.44 angstrom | 15.5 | 19.1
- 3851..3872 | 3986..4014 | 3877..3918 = 3.41 angstrom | 15.5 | 18.7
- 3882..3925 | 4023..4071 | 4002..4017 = -0.88 angstrom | 15.3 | 19.1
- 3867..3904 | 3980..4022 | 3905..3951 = 1.60 angstrom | 14.3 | 18.6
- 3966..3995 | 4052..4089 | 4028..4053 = -1.23 angstrom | 15.2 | 19.3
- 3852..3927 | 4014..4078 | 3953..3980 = 6.08 angstrom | 15.3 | 19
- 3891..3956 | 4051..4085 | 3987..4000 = -0.89 angstrom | 15.2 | 19.2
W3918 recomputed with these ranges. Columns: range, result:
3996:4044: 18.9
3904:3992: 15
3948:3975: 13.5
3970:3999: 16.4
